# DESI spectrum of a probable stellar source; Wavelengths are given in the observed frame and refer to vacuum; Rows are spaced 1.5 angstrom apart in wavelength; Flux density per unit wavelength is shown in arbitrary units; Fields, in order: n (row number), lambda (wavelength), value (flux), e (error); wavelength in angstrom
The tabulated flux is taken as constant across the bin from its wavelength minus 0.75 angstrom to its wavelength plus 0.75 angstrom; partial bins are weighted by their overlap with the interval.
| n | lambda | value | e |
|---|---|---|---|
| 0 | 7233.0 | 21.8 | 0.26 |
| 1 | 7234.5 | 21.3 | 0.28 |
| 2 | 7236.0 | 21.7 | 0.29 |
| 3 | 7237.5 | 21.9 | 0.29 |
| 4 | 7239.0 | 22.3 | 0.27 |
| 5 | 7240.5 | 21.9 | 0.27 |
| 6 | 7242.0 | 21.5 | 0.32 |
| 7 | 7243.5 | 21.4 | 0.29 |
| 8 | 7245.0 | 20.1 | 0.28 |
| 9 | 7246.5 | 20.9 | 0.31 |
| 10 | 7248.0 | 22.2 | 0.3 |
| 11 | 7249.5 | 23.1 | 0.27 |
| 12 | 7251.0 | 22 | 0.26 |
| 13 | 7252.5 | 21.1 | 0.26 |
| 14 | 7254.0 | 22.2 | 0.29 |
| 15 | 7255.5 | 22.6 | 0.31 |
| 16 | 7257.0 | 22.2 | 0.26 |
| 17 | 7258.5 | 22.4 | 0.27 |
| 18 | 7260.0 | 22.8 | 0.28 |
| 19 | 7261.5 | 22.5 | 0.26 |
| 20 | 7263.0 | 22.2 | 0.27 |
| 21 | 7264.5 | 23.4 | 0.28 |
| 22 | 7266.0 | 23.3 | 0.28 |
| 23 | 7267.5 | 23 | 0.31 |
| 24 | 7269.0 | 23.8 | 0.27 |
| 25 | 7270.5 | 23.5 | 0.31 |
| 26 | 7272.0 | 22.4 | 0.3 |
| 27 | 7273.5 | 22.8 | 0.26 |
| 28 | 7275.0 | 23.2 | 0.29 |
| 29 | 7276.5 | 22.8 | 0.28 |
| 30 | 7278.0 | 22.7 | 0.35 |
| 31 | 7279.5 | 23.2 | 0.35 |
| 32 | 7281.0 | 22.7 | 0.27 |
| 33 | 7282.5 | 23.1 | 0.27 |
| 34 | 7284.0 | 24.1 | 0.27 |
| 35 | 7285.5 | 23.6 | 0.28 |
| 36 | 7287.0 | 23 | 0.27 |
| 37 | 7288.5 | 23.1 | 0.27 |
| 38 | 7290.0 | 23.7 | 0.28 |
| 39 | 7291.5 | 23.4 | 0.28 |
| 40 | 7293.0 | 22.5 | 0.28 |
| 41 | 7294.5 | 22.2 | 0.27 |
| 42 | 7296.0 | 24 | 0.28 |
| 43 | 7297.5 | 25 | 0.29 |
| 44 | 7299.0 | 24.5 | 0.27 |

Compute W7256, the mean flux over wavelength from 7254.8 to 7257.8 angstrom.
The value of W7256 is 22.4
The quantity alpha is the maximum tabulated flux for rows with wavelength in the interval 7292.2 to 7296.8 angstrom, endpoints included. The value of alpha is 24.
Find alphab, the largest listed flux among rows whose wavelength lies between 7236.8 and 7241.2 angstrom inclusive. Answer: 22.3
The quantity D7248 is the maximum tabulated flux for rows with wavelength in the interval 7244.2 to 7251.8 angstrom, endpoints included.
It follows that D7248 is 23.1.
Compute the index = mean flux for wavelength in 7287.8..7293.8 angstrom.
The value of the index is 23.2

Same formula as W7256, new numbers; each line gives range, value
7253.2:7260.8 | 22.4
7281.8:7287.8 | 23.5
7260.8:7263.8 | 22.4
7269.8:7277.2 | 22.9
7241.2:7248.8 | 21.2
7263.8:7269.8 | 23.4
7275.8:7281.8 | 22.9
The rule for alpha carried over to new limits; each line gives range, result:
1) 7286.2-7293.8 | 23.7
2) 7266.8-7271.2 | 23.8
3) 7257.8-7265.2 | 23.4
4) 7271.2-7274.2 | 22.8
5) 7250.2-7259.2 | 22.6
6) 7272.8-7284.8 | 24.1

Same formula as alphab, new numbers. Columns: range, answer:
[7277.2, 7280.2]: 23.2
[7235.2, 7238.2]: 21.9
